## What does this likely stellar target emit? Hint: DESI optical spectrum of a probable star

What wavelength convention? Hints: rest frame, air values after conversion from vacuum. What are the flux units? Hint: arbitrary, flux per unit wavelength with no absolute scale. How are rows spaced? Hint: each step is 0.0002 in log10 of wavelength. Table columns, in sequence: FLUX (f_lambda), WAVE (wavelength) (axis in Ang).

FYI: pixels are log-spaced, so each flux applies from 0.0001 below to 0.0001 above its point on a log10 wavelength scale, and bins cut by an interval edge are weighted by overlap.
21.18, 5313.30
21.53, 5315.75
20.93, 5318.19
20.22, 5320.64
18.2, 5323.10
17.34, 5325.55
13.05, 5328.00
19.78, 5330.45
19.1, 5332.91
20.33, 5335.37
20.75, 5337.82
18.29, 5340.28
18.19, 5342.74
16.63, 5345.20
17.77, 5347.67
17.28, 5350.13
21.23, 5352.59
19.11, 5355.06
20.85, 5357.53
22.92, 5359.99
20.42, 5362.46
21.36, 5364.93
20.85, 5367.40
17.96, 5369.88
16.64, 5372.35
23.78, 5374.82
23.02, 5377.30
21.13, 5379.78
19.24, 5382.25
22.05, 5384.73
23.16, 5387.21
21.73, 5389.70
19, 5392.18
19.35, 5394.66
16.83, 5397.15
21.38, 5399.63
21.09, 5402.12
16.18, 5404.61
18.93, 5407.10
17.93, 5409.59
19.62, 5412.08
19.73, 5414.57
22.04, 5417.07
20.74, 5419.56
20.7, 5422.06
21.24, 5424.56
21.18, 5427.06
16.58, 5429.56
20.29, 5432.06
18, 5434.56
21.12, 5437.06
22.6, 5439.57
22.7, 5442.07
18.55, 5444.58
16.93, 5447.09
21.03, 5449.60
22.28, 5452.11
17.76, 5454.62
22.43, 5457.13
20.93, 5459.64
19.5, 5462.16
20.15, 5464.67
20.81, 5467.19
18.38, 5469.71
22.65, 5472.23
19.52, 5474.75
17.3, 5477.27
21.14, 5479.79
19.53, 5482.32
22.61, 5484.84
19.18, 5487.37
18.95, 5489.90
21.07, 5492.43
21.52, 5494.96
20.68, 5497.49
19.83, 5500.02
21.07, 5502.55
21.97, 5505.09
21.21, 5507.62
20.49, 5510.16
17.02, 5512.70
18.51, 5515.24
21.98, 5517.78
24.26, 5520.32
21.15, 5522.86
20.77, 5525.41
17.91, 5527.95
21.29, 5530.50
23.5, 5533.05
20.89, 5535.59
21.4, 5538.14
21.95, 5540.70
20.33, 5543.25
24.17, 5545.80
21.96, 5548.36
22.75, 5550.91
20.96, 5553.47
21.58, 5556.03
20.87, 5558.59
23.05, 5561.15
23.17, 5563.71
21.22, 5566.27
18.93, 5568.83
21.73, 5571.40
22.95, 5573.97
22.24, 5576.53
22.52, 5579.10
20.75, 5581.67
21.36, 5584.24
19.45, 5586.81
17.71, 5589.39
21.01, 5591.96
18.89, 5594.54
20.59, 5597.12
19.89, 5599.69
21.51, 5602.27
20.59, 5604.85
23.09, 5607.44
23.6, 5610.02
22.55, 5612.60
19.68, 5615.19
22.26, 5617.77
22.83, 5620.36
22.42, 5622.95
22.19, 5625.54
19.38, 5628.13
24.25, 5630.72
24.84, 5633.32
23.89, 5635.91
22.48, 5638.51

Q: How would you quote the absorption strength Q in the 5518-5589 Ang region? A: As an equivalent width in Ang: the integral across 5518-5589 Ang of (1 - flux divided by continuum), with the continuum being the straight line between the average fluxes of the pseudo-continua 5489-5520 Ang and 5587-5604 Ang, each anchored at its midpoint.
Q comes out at -4.8 Ang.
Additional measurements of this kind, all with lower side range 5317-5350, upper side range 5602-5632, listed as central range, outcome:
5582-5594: 1.0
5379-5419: -1.4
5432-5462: -0.7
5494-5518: 0.3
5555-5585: -0.4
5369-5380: -0.9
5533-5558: -0.8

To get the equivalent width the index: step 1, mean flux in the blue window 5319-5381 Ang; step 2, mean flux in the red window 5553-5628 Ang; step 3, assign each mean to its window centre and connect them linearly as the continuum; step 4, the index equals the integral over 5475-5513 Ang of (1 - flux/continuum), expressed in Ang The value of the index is 0.53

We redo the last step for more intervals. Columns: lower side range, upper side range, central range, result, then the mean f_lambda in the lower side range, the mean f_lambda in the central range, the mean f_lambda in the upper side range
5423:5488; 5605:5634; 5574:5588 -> 0.26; 20.2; 21.4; 22.3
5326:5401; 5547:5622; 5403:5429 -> 0.49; 19.8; 19.8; 21.4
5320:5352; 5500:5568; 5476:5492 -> 0.54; 18.2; 19.8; 21.3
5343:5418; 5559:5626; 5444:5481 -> 0.93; 19.9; 20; 21.4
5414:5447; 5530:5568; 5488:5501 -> 0.50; 20.3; 20.4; 21.9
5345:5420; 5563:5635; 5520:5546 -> -0.43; 20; 21.4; 21.5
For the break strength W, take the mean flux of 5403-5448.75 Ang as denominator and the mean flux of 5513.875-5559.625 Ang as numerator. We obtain 1.09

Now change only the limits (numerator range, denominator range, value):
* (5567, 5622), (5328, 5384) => 1.07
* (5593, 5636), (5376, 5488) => 1.08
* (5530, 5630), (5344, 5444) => 1.07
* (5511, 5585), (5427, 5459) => 1.07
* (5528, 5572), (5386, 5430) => 1.09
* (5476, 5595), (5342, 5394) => 1.04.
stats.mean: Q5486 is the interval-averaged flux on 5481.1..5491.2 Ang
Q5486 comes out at 20.1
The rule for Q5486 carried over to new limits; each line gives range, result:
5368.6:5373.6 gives 17.3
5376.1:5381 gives 22.1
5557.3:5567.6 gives 22.1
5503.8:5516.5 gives 19.8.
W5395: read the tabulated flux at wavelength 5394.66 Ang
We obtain 19.35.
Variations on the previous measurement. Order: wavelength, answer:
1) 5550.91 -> 22.75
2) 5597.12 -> 20.59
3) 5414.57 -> 19.73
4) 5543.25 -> 20.33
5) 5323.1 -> 18.2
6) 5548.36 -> 21.96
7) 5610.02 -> 23.6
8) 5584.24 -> 21.36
